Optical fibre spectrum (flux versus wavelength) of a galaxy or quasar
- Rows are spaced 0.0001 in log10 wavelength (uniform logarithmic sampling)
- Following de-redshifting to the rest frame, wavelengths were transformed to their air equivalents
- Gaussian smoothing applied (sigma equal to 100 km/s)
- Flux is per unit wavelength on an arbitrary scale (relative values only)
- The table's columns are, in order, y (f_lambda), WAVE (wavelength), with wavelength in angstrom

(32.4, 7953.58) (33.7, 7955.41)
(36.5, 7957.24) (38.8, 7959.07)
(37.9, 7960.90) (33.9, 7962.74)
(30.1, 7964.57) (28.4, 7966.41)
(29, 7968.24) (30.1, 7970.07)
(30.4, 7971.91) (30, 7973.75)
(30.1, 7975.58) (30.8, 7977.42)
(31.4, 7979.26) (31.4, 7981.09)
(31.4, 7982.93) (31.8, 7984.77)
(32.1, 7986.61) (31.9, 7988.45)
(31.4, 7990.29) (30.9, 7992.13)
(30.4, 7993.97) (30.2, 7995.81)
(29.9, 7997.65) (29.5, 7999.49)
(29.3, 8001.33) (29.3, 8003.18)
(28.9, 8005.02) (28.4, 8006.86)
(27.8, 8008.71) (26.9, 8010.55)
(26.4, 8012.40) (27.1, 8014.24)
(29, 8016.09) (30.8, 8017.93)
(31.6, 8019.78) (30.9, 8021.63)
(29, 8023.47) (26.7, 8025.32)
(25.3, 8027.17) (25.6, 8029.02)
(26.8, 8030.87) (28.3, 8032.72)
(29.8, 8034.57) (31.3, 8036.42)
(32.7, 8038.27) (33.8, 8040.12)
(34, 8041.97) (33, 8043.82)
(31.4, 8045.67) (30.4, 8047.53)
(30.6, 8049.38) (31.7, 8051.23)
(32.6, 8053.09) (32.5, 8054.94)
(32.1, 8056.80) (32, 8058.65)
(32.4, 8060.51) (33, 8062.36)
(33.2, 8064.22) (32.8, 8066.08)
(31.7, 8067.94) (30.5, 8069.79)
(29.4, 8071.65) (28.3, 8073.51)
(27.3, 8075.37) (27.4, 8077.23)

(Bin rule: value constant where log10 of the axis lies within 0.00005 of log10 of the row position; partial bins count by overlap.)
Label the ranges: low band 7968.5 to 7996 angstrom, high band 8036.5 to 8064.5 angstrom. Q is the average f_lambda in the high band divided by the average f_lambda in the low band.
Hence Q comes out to 1.04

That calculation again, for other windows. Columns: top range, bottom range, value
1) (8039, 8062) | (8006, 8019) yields 1.15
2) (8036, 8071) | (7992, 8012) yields 1.11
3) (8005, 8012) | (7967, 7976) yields 0.93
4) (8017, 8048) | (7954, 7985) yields 0.94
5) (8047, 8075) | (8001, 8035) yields 1.11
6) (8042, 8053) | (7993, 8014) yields 1.10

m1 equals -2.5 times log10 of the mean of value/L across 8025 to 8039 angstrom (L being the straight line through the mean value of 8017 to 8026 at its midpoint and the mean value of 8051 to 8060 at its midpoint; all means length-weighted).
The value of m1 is 0.085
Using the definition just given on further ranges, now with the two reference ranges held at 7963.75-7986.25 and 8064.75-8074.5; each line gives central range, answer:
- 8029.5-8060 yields -0.028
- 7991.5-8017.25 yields 0.060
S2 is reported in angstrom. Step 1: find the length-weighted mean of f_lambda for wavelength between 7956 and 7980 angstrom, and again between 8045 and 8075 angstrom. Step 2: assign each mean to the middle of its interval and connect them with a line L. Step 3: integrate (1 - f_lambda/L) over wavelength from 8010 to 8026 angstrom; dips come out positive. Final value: 1.5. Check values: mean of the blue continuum 32.1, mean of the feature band 28.8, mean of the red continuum 31.5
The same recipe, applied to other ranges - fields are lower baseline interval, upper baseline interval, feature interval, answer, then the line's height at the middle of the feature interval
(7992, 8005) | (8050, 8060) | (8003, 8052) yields 2.34 angstrom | 31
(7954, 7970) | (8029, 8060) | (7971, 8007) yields 2.37 angstrom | 32.7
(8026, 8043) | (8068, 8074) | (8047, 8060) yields -0.87 angstrom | 29.8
